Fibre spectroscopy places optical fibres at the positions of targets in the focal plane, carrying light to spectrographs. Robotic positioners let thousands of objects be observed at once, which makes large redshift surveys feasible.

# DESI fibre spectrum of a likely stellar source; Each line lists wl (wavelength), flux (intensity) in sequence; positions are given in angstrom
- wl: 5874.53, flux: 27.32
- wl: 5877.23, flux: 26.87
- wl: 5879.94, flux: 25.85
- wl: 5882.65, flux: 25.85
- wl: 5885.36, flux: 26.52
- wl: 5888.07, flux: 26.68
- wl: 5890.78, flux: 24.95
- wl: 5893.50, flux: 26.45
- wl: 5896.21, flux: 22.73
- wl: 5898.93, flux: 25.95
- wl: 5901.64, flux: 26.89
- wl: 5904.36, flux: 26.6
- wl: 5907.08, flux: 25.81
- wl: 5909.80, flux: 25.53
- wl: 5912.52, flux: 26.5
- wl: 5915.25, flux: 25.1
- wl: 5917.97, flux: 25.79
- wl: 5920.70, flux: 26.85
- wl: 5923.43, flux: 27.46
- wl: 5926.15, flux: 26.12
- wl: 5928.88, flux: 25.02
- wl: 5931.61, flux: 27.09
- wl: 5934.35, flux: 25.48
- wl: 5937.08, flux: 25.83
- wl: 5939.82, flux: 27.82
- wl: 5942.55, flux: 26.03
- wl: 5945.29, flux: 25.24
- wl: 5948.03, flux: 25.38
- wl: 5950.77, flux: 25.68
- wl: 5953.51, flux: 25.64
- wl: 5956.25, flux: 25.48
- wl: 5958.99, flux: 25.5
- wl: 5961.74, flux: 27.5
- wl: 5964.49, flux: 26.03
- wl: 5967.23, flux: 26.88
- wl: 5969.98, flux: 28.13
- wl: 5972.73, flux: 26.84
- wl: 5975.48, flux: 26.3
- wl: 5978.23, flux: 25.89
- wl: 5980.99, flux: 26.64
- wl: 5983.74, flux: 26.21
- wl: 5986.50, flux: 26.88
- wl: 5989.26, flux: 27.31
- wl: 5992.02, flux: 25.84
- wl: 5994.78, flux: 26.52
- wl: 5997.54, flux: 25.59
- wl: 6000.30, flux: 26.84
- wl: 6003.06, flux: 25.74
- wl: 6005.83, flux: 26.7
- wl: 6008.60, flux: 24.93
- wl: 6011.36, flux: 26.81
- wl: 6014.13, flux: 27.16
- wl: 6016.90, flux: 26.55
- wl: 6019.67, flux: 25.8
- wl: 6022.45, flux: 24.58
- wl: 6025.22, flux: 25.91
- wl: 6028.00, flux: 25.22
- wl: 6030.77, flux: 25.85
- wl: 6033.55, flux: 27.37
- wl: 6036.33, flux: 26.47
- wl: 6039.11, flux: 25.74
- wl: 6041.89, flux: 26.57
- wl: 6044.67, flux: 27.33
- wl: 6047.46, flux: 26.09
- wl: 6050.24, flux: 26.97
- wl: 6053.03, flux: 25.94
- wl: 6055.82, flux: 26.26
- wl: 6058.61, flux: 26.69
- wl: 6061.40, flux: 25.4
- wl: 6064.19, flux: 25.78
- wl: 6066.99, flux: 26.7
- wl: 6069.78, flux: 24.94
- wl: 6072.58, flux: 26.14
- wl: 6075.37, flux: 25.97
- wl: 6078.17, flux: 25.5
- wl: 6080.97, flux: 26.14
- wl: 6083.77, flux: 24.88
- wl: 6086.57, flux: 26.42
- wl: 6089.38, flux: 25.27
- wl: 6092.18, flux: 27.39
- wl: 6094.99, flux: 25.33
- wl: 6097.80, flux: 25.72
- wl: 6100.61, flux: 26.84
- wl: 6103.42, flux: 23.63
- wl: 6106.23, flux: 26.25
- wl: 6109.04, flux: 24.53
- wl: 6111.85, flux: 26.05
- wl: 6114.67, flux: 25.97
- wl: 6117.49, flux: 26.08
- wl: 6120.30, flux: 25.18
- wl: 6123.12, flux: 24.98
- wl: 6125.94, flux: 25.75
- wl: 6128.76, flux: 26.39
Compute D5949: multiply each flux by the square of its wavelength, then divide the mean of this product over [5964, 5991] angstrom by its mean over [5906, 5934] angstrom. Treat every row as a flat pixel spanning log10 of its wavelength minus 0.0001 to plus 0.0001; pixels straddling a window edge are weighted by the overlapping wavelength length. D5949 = 1.0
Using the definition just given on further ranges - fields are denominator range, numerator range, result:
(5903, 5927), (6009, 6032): 1.03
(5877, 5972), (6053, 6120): 1.04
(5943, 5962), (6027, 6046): 1.06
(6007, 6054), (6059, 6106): 1.00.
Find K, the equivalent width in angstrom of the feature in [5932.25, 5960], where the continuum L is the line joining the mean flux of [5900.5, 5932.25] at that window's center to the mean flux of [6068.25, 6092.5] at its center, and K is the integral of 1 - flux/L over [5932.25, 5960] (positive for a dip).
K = 0.3 angstrom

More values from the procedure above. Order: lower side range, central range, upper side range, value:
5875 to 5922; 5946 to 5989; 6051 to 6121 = -0.7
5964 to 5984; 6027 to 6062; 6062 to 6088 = -0.3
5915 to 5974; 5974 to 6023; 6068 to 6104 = -0.4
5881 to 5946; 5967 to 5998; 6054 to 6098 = -0.8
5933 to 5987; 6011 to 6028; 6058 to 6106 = 0.0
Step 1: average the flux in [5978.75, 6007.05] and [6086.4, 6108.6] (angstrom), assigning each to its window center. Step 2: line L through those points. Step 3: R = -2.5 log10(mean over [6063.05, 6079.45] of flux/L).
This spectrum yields 0.00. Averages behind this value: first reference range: 26.4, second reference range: 25.8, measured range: 25.8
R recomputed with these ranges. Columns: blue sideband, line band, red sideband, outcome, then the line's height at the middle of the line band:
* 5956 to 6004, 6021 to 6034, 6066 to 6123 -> 0.02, 26.2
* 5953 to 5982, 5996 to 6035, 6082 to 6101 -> 0.01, 26.3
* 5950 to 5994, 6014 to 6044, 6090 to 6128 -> 0.00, 26.1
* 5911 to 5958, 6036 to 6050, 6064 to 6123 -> -0.03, 25.8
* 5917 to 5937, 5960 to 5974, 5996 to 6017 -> -0.03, 26.3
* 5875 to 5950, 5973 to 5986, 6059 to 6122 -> -0.02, 25.9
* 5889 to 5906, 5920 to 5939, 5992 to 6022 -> -0.02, 25.8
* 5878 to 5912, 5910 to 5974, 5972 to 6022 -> -0.01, 26.1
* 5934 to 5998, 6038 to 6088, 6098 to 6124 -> -0.01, 25.8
